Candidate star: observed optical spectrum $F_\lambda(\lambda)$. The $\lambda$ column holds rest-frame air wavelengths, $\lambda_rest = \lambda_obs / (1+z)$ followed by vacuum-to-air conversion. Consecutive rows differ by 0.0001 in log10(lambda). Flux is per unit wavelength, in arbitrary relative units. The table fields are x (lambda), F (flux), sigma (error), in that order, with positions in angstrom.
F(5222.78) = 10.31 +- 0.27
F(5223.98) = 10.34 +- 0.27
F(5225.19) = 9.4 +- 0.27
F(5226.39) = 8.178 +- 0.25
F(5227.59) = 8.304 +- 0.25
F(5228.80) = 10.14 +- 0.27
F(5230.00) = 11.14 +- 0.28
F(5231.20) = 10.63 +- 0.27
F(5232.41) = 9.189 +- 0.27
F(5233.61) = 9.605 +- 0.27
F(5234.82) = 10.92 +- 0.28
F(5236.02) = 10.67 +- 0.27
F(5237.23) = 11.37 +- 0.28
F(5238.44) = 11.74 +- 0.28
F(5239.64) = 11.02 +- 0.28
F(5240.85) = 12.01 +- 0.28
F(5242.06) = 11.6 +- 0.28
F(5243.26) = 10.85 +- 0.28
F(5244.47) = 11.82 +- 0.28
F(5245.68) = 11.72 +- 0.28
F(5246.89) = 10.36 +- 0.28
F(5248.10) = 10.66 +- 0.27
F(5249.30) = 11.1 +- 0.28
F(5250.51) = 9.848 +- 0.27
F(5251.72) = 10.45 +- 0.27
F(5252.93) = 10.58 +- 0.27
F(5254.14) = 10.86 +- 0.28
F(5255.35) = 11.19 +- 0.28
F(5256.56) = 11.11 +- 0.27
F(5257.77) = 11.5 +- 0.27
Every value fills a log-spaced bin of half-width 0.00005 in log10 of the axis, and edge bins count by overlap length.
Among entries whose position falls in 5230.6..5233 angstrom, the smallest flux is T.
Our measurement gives 9.189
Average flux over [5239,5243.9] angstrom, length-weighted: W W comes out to 11.4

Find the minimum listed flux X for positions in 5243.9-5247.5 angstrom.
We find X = 10.36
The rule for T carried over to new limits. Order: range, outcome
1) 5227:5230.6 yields 8.304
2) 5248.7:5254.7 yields 9.848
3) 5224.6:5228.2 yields 8.178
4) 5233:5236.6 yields 9.605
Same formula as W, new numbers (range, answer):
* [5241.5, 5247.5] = 11.3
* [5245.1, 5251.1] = 10.7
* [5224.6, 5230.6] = 9.44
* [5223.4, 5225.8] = 9.84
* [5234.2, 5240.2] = 11.1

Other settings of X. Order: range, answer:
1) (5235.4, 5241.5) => 10.67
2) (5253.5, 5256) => 10.86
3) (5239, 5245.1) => 10.85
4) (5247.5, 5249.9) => 10.66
